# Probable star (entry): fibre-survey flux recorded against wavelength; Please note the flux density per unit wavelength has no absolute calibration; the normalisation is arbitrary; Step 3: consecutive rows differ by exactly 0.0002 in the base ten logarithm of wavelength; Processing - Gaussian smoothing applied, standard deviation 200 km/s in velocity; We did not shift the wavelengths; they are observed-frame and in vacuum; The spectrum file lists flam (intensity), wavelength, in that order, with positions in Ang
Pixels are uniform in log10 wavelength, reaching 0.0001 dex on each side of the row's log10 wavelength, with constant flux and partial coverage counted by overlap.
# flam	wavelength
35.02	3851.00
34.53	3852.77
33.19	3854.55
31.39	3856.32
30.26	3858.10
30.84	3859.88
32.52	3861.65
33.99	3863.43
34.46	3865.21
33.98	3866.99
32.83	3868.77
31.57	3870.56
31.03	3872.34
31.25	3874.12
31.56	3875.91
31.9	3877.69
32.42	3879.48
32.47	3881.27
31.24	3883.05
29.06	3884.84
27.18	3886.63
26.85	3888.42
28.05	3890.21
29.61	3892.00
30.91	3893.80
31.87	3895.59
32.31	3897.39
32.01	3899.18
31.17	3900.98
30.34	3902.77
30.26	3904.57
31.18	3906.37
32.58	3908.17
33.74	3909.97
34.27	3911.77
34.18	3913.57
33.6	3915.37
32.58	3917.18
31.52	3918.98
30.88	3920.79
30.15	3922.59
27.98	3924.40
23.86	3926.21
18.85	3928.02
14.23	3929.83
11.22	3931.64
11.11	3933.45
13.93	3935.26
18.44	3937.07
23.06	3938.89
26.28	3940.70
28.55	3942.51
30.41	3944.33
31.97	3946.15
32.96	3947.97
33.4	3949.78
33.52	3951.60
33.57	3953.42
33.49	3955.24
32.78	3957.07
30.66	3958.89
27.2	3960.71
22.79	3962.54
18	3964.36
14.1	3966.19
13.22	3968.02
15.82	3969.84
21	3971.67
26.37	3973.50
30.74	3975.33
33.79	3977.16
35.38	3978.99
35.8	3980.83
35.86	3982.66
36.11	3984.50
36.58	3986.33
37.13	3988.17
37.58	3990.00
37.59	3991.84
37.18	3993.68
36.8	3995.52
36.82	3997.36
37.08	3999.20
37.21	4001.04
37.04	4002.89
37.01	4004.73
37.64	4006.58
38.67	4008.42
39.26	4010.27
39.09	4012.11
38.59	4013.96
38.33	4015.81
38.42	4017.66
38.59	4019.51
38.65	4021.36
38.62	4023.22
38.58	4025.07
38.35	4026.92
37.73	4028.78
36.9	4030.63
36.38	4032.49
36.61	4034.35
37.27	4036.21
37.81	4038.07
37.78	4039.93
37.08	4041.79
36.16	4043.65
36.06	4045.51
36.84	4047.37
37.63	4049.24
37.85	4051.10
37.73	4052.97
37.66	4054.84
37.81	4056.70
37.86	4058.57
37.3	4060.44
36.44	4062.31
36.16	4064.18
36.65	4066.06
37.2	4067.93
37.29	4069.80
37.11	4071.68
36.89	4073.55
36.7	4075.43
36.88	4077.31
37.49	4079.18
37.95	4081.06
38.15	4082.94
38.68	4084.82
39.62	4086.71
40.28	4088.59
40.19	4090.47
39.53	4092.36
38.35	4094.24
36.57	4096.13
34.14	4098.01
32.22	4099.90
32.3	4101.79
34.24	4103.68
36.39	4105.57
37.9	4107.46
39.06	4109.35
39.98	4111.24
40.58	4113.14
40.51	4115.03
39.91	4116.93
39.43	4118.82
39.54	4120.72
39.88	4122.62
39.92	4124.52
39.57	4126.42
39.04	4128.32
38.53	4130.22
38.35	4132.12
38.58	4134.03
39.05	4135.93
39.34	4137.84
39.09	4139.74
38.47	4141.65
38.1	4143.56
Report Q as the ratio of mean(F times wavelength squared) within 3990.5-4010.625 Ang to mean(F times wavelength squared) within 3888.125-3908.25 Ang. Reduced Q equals 1.29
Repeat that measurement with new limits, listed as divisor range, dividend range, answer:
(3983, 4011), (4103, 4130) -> 1.11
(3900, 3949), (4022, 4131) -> 1.51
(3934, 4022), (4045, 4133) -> 1.26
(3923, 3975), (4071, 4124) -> 1.70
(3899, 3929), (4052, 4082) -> 1.32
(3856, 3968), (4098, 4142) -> 1.48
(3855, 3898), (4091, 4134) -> 1.37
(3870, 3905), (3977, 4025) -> 1.29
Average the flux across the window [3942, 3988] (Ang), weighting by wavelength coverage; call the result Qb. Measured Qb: 29.1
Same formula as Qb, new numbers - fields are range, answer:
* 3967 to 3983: 27.2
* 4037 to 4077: 37.1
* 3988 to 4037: 37.8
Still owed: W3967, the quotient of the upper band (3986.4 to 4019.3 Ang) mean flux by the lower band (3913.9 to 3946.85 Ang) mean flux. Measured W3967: 1.5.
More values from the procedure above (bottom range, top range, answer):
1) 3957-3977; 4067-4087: 1.64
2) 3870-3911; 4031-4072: 1.20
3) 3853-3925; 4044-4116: 1.19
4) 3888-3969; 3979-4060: 1.37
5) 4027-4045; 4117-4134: 1.06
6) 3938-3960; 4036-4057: 1.21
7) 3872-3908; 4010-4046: 1.23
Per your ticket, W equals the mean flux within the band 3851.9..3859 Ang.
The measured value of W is 32.3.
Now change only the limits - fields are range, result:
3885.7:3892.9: 27.9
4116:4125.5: 39.7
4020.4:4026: 38.6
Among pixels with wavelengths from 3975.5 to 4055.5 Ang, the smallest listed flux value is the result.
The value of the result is 33.79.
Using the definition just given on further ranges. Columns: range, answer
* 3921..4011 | 11.11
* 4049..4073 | 36.16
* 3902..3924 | 30.15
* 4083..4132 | 32.22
